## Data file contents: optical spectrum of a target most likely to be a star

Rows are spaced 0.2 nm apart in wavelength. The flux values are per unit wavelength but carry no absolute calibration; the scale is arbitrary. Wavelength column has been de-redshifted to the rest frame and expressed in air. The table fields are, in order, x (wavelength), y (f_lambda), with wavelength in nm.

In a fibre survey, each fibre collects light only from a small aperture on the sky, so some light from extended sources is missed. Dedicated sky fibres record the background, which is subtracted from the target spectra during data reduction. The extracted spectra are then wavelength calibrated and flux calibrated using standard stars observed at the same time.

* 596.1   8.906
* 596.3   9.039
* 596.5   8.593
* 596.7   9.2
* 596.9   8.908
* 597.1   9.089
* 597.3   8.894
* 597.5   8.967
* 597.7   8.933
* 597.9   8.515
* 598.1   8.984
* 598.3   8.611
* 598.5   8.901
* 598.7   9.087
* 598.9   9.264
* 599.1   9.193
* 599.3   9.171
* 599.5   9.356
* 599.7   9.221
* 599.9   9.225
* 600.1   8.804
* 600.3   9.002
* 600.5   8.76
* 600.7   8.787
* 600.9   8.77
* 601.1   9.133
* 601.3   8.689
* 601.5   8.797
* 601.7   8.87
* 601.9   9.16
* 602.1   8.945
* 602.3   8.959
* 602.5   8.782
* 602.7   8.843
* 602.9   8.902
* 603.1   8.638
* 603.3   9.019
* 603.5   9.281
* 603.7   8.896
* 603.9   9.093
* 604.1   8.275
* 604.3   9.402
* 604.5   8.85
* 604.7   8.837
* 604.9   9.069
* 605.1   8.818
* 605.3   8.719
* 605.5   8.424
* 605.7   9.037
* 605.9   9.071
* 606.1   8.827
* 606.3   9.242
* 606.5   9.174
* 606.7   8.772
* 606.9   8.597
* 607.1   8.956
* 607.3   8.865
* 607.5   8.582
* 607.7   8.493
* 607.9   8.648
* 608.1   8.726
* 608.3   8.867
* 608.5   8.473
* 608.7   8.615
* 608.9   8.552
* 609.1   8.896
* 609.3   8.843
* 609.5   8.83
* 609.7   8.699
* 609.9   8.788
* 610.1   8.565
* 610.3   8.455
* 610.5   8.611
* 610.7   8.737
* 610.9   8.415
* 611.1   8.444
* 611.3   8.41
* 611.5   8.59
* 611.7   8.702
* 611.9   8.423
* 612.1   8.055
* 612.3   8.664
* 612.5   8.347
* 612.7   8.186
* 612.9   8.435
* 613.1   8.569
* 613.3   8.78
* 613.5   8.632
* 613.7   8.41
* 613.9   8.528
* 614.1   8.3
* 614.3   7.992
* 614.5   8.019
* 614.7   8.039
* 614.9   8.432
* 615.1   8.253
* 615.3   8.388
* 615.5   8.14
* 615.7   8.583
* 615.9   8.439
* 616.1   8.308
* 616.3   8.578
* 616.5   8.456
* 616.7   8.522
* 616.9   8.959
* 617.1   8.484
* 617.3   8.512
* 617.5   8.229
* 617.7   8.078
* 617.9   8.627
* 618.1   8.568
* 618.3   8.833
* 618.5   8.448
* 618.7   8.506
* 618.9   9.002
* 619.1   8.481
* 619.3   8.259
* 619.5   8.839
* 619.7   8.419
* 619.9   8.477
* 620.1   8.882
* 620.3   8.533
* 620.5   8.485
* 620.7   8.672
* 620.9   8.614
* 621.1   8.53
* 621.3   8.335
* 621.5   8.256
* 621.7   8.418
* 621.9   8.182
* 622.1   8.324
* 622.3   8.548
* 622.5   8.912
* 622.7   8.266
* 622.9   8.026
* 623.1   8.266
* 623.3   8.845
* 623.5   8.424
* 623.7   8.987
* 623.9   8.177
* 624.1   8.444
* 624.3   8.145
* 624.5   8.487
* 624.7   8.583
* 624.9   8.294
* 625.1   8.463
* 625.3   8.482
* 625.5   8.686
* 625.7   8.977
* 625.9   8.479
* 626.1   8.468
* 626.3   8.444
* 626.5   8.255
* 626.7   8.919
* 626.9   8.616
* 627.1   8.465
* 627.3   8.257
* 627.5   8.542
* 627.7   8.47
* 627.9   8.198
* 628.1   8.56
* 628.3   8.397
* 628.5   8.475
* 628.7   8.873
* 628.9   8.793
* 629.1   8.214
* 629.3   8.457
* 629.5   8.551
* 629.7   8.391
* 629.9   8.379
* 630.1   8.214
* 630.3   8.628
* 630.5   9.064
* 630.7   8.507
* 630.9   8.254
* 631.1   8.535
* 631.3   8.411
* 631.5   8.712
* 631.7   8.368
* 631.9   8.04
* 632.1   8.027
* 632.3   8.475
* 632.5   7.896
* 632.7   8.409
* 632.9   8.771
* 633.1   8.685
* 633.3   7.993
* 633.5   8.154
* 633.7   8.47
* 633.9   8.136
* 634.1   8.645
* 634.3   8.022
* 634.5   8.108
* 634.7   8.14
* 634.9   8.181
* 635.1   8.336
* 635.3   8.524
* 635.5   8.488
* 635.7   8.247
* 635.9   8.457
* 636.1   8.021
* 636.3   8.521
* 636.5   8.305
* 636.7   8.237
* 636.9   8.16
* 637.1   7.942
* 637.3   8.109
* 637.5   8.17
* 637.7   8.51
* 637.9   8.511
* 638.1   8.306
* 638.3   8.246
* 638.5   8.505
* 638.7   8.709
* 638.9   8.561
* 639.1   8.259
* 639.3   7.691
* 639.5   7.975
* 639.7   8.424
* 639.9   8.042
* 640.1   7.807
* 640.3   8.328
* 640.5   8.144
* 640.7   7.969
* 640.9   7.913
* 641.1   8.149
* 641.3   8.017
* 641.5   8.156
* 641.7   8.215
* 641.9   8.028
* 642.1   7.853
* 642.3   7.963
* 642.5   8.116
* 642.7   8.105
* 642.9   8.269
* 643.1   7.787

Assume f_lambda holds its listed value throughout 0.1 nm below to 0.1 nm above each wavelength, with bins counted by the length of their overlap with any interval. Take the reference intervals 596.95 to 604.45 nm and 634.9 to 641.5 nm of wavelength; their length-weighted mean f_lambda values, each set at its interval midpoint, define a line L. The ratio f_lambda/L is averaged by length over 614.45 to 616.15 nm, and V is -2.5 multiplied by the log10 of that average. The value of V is 0.05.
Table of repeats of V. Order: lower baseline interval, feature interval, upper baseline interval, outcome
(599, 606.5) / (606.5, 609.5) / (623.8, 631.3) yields 0.015 mag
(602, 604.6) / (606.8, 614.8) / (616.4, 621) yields 0.025 mag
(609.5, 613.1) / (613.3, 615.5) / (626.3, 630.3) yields 0.025 mag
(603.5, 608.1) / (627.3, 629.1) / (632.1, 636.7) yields -0.010 mag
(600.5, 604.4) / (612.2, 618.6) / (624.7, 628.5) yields 0.033 mag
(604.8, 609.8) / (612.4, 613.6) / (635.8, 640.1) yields 0.025 mag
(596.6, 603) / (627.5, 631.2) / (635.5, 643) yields -0.015 mag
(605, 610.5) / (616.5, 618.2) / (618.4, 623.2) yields 0.008 mag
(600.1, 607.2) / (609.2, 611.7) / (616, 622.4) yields 0.014 mag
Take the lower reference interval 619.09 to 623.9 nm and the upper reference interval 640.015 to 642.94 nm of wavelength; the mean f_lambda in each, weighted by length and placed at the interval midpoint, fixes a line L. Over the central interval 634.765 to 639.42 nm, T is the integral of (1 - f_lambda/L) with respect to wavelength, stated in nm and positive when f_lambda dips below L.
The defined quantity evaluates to -0.08 nm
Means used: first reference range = 8.49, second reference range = 8.07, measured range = 8.3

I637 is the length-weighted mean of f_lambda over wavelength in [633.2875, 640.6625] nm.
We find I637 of 8.25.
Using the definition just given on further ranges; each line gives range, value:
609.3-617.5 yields 8.47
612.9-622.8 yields 8.47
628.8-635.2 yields 8.37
